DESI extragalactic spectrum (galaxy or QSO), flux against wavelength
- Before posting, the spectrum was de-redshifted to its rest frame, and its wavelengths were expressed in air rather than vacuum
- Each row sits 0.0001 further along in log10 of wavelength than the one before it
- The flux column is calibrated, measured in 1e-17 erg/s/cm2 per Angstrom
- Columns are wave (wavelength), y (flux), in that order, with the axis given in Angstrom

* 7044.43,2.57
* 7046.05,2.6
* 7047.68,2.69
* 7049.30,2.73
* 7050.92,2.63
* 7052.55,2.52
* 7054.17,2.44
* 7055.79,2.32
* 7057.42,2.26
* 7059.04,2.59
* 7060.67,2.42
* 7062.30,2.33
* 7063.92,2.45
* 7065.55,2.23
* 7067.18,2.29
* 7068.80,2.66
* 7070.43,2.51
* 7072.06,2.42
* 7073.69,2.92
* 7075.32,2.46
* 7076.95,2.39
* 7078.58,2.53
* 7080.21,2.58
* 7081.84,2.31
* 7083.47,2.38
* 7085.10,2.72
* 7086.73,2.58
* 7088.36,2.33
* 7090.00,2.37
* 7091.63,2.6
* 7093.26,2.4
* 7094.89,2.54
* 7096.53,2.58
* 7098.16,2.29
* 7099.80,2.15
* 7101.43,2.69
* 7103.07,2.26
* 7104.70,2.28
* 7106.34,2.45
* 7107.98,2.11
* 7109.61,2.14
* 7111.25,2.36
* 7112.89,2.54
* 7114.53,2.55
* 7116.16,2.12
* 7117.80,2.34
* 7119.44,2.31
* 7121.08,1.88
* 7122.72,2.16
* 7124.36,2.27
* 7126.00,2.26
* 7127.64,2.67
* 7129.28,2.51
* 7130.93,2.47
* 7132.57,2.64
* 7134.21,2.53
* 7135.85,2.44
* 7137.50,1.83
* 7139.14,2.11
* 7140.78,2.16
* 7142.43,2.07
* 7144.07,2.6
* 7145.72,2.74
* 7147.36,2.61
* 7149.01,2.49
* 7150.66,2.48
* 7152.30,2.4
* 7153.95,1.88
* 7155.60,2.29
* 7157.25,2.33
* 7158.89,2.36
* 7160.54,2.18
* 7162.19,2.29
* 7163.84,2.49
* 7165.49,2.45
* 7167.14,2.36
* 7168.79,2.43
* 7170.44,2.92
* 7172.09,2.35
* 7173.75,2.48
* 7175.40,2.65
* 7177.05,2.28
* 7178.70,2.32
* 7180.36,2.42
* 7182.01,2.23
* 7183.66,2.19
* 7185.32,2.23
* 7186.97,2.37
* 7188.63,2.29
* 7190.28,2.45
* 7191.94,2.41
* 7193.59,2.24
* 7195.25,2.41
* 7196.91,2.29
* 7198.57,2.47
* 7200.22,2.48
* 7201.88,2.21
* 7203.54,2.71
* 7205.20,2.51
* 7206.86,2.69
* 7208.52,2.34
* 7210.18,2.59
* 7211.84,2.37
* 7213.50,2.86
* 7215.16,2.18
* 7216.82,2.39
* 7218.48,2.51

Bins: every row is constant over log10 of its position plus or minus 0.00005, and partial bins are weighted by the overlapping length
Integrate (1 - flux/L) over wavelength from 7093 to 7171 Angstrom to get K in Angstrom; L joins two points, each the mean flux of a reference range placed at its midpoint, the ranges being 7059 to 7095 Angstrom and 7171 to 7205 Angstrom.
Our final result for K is 2.2 Angstrom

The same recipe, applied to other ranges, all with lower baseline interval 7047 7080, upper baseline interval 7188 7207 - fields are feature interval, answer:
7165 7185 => 0.1 Angstrom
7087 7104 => 0.3 Angstrom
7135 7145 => 1.0 Angstrom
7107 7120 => 0.8 Angstrom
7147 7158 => 0.5 Angstrom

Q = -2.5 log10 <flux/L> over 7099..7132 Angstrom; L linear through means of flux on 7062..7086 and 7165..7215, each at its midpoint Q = 0.061 mag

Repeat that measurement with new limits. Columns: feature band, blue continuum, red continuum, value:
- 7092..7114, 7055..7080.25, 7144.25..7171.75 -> 0.03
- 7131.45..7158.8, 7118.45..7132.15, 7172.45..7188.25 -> -0.01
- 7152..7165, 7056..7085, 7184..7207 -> 0.06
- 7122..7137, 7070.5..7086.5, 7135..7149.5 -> -0.02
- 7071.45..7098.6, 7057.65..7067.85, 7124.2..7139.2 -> -0.05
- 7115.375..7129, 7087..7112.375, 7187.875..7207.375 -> 0.06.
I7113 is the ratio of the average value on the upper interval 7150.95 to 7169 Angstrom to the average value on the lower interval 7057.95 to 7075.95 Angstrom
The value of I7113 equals 0.94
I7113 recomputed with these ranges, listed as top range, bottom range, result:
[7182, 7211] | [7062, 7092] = 0.97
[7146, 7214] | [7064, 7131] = 1.00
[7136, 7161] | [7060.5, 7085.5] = 0.93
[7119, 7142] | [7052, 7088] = 0.93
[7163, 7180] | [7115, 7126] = 1.12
